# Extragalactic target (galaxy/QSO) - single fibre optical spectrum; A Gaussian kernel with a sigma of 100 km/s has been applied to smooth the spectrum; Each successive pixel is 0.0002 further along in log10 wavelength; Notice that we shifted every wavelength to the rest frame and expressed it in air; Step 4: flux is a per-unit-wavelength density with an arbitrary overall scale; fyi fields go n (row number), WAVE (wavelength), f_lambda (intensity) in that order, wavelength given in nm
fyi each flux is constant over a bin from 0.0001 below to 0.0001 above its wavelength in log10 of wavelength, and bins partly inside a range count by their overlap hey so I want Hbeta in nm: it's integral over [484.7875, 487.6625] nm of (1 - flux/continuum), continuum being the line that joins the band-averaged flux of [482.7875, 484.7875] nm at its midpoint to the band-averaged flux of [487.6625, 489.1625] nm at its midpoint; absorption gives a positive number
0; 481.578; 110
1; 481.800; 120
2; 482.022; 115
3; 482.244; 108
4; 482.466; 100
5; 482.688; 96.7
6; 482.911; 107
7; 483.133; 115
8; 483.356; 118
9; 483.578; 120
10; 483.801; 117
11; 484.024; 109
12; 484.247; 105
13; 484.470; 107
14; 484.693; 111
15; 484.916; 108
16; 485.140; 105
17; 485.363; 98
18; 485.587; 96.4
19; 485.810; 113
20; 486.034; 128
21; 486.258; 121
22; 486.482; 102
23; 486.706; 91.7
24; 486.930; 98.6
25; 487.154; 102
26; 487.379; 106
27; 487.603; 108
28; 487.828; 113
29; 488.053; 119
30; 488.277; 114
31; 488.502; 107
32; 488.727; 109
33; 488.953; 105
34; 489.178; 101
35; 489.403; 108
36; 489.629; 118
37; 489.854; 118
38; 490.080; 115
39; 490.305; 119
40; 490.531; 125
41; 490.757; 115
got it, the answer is 0.134 nm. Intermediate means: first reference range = 112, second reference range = 110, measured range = 106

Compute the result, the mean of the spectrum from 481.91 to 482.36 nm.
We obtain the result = 111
